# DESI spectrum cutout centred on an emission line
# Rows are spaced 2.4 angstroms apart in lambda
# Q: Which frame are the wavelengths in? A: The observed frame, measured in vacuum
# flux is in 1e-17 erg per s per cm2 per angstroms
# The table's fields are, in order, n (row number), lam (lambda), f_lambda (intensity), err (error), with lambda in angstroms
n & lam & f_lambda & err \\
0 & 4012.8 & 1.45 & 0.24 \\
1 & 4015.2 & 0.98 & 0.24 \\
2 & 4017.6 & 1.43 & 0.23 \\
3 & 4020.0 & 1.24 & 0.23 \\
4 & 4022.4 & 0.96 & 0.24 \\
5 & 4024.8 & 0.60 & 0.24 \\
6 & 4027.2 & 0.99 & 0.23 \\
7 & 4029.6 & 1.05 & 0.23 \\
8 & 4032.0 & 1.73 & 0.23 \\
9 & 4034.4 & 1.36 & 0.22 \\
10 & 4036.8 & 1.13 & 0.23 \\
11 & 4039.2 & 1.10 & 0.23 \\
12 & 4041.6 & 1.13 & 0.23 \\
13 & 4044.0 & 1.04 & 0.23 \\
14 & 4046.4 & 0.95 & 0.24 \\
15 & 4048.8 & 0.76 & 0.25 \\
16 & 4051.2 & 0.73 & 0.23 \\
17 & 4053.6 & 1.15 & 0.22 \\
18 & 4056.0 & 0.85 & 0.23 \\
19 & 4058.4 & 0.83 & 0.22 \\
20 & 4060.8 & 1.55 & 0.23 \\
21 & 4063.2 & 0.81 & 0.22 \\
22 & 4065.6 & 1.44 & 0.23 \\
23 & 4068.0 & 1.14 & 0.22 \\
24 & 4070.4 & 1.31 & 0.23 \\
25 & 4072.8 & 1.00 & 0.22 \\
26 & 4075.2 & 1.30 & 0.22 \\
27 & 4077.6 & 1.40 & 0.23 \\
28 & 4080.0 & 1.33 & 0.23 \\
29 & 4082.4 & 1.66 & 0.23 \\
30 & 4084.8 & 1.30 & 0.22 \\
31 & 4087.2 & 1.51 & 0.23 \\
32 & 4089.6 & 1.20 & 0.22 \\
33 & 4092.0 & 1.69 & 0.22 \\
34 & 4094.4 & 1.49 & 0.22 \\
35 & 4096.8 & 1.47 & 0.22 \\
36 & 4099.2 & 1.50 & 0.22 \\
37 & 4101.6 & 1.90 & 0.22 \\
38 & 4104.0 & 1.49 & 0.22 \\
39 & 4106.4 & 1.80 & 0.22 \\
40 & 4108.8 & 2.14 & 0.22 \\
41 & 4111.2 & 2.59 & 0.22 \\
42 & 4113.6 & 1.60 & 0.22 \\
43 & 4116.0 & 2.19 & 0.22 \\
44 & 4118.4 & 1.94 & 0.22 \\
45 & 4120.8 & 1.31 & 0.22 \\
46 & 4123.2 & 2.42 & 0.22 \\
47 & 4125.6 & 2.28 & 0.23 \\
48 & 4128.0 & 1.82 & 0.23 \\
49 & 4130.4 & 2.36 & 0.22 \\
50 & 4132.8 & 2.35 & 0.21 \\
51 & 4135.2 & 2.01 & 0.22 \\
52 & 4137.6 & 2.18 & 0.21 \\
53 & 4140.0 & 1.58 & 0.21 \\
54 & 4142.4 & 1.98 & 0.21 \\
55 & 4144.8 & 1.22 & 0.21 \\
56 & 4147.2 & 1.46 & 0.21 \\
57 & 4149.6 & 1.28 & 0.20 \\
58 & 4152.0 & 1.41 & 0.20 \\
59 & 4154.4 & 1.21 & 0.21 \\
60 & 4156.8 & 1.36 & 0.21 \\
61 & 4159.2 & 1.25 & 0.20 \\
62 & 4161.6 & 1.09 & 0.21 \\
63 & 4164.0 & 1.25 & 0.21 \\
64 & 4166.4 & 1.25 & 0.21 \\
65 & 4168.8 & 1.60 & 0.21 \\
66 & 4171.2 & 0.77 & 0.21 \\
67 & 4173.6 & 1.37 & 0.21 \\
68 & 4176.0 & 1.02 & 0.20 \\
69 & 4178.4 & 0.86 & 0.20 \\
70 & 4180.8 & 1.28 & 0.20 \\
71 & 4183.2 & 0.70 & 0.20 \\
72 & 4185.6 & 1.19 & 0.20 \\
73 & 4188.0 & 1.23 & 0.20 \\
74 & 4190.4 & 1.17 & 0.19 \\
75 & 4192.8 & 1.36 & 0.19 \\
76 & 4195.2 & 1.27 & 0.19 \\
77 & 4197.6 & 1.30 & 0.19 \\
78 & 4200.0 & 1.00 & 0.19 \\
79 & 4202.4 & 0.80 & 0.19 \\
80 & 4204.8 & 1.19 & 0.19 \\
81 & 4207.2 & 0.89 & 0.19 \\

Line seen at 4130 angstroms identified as C IV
